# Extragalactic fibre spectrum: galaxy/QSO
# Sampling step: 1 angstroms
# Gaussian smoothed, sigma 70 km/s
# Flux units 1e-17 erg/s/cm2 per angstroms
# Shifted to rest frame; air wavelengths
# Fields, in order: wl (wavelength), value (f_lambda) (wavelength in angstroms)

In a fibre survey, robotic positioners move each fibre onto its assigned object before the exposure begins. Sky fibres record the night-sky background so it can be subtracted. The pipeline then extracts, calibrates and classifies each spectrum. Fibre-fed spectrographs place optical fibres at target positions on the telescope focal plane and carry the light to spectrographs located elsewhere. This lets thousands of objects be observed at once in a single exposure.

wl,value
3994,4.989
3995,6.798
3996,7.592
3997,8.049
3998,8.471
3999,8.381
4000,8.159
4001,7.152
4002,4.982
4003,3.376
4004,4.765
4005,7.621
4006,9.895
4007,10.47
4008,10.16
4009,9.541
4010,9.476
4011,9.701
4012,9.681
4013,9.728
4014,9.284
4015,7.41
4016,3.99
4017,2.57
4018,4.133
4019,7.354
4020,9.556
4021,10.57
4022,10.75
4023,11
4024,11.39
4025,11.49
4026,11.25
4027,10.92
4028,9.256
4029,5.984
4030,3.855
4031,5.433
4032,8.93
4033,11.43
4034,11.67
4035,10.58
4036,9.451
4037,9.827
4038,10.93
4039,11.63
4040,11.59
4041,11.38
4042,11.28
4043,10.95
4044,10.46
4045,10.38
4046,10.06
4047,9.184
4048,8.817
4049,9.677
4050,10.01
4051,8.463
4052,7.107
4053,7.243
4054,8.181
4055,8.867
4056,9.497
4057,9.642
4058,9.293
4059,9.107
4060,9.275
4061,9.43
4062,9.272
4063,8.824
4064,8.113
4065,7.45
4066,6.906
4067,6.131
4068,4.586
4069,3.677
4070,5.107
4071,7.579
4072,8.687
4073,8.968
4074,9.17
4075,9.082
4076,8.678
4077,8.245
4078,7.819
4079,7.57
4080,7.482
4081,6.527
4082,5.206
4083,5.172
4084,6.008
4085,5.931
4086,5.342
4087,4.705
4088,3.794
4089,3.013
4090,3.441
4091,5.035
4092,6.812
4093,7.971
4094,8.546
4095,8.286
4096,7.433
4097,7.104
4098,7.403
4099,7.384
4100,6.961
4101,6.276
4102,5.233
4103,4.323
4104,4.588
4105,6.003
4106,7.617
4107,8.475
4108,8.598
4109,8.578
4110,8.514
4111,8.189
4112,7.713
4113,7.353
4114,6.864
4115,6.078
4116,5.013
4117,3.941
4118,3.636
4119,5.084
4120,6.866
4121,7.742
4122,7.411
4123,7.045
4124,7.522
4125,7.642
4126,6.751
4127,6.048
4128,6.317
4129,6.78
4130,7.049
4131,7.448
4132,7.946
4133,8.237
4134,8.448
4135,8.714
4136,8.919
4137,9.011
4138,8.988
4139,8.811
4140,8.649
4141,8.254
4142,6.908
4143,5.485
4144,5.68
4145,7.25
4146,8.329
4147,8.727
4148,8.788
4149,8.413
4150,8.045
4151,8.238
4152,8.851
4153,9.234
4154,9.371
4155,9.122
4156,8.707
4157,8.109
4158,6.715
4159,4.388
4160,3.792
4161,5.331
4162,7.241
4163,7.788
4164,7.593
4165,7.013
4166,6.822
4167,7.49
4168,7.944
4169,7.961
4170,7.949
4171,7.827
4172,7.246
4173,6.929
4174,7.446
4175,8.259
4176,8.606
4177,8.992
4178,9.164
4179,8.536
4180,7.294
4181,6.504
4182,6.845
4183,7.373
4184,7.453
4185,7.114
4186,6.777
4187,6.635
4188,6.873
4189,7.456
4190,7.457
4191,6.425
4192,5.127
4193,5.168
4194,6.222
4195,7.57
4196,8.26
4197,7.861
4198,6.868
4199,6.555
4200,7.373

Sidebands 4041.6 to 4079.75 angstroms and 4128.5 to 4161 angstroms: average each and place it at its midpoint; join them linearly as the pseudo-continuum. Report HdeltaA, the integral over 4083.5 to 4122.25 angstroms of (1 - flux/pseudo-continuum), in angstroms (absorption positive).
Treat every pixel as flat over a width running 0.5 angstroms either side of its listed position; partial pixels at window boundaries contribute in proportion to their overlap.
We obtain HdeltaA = 8.4 angstroms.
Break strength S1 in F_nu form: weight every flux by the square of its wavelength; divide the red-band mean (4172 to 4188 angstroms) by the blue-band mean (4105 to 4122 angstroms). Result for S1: 1.14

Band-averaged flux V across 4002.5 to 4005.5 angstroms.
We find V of 5.25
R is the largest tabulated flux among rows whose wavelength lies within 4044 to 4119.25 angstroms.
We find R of 10.46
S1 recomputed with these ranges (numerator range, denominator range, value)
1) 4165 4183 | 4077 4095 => 1.34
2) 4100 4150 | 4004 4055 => 0.82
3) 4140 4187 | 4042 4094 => 1.04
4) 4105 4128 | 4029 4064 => 0.76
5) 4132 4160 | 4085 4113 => 1.25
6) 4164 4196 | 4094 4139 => 1.06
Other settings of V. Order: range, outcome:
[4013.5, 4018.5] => 5.48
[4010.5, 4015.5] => 9.16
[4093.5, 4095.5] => 8.42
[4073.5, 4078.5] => 8.6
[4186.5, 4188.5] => 6.75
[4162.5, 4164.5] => 7.69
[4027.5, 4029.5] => 7.62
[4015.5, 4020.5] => 5.52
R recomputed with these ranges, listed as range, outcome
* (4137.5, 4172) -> 9.371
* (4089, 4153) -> 9.234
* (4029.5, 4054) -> 11.67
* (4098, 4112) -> 8.598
